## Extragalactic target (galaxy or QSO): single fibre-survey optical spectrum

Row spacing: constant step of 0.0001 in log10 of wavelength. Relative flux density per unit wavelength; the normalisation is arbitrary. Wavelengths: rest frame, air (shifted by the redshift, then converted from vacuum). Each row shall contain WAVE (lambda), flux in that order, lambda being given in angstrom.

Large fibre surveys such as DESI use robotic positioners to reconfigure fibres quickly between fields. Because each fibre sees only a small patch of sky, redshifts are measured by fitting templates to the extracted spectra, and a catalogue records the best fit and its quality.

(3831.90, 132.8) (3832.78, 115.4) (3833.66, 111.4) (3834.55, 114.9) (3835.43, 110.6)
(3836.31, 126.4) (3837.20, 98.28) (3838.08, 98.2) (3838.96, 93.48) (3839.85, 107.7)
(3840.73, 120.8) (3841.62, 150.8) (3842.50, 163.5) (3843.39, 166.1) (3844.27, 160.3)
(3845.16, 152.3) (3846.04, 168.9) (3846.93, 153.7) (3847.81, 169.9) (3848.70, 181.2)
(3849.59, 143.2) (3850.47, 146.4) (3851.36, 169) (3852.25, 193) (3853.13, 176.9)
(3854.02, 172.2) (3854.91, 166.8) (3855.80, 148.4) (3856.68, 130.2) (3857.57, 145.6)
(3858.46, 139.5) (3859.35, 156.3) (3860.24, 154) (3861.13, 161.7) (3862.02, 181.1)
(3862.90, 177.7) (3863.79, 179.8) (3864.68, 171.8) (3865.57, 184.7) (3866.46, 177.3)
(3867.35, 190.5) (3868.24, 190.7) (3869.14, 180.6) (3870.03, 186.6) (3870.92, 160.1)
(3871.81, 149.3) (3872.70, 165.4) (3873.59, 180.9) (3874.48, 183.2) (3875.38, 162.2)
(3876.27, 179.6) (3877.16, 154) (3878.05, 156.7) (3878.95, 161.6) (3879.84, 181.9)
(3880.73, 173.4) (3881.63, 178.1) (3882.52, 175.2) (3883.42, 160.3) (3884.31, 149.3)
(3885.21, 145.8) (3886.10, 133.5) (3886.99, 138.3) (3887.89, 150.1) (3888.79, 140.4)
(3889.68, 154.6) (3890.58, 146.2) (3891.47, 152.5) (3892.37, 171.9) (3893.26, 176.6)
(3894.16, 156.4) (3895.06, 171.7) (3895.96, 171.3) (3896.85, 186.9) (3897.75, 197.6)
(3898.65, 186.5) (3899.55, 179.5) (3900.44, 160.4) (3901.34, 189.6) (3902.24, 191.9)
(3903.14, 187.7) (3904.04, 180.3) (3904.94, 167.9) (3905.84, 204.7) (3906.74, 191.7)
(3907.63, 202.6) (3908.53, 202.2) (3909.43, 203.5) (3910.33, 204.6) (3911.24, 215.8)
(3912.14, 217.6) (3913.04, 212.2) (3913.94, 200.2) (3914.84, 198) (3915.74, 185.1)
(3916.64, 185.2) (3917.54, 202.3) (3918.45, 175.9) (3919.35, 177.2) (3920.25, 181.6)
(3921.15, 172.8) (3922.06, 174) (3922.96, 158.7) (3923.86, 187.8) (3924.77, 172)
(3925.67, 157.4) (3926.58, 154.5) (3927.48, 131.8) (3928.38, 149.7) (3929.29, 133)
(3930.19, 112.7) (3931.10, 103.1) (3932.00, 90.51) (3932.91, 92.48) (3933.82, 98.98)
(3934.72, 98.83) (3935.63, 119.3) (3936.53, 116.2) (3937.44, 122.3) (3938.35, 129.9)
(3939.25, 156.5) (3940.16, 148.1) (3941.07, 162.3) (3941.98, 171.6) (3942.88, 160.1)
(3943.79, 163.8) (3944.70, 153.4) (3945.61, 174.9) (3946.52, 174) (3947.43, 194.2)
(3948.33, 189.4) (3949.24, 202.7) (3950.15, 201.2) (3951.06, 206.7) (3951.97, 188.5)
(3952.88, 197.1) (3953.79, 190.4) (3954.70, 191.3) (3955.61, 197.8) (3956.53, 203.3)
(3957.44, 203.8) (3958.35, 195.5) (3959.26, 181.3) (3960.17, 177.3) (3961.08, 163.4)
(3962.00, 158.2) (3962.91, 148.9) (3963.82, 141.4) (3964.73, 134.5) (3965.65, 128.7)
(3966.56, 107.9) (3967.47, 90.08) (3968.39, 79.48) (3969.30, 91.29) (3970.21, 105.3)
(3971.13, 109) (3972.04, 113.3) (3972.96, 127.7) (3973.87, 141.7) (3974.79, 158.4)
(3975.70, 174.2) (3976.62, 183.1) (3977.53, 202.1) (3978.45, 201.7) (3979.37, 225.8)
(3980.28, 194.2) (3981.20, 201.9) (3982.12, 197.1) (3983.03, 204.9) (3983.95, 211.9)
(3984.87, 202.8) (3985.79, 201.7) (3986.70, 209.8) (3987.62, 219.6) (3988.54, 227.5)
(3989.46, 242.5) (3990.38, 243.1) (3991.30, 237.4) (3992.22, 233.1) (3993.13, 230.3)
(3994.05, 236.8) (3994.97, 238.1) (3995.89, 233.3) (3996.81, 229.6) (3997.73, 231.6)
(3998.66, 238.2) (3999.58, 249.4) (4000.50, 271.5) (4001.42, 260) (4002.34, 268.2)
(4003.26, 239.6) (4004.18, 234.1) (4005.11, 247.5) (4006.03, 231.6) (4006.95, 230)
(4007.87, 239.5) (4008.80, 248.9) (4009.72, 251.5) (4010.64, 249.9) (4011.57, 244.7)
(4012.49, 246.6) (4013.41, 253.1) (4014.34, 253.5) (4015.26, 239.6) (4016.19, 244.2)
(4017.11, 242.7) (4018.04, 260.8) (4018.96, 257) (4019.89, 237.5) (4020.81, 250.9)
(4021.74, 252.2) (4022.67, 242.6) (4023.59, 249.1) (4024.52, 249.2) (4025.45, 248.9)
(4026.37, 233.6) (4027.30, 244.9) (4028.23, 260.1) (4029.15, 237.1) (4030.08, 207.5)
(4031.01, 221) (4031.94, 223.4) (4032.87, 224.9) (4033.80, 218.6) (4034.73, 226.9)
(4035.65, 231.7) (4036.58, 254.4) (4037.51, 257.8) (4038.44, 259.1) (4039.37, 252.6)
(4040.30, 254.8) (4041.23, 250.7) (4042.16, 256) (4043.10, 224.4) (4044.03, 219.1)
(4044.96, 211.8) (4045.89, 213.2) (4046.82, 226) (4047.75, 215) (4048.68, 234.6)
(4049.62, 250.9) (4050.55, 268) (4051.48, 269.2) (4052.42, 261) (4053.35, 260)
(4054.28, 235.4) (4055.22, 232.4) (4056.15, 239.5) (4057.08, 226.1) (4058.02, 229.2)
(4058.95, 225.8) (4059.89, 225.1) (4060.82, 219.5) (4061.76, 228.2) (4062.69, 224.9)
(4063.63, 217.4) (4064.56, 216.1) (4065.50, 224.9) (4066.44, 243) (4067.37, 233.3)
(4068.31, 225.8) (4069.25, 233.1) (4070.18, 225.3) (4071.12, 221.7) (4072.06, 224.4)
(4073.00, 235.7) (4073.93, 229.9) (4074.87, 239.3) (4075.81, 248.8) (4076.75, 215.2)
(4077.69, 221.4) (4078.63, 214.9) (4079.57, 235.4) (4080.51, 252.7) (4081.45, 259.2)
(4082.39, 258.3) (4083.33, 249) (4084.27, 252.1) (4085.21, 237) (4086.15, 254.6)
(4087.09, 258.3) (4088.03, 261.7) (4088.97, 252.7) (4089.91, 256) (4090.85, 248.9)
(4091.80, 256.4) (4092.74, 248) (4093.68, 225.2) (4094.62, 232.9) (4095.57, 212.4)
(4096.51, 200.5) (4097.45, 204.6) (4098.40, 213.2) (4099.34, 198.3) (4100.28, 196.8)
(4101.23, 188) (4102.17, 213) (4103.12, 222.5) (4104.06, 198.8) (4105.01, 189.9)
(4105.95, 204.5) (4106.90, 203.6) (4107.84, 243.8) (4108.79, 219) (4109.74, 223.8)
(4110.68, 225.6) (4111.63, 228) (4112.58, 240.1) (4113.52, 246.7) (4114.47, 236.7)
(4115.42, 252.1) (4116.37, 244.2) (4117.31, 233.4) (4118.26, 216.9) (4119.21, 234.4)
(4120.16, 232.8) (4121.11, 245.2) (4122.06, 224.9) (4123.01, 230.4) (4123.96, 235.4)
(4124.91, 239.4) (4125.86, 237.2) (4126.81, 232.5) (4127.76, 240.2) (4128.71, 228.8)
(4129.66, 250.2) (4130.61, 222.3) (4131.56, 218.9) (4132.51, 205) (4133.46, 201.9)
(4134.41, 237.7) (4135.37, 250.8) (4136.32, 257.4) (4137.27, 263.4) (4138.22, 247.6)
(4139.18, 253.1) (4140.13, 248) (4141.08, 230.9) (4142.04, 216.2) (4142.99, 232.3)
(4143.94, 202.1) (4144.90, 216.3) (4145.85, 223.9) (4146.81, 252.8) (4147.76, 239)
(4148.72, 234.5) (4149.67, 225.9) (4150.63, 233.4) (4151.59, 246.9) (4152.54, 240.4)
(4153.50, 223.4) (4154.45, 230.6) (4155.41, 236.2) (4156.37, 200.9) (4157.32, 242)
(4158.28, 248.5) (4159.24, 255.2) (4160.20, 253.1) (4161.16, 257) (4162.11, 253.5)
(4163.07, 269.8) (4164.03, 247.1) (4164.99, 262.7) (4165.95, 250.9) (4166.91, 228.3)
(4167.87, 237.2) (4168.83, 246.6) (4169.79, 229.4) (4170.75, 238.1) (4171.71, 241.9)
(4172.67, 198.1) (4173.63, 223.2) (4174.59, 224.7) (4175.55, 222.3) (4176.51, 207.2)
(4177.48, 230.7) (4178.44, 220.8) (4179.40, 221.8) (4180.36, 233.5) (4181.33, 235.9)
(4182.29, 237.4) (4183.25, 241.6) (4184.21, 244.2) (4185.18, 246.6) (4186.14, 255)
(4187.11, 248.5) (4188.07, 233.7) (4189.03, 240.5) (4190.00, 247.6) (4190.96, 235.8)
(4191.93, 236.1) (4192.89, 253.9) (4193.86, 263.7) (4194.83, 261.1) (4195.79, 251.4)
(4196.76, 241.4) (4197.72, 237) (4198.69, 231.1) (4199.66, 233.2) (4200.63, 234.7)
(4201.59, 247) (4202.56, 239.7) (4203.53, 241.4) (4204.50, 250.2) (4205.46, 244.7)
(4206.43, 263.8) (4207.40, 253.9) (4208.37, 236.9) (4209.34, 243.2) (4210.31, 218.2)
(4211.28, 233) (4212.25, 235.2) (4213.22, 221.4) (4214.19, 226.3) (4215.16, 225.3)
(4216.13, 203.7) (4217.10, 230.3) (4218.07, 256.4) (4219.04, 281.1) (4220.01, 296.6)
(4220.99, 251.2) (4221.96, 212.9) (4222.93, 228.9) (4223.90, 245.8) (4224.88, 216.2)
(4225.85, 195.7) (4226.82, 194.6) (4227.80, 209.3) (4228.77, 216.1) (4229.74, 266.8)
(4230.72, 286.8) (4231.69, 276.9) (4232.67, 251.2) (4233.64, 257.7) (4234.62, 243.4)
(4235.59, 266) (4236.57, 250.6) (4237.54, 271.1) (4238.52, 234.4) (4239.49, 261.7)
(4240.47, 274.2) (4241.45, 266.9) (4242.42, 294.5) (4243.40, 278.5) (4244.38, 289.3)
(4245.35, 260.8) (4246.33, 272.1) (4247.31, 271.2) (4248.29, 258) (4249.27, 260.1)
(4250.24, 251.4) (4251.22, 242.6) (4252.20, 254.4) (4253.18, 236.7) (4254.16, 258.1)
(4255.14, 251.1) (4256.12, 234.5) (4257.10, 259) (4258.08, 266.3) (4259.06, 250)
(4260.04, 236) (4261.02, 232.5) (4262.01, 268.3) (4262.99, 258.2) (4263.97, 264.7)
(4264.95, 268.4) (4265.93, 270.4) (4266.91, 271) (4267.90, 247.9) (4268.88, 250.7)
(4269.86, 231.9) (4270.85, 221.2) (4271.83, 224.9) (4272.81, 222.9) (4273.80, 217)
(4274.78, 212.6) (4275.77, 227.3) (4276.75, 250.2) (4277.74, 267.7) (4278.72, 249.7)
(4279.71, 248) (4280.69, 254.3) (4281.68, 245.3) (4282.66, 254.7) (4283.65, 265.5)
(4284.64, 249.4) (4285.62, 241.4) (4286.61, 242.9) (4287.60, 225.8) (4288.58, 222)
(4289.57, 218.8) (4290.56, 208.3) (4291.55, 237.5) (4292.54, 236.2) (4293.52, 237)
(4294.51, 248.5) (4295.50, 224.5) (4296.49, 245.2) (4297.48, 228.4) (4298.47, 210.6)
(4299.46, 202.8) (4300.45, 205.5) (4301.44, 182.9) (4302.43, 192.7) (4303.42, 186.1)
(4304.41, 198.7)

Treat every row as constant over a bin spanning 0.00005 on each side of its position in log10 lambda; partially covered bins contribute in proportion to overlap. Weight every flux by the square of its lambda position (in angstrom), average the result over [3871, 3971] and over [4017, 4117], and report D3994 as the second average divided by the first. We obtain 1.53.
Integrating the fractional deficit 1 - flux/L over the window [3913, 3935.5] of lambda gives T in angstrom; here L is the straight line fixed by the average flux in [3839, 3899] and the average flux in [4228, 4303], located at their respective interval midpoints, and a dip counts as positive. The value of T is 2.6 angstrom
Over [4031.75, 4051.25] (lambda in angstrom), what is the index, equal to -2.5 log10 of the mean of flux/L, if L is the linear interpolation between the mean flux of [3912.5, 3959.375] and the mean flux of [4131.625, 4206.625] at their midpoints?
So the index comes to -0.20 mag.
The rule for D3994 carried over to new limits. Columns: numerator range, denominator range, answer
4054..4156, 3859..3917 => 1.47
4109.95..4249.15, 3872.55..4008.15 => 1.52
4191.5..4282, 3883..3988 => 1.71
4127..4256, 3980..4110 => 1.11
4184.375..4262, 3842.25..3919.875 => 1.69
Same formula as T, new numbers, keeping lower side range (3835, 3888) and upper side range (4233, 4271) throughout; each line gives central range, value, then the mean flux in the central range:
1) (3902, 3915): -2.2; 199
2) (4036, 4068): -4.7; 237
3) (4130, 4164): -0.8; 237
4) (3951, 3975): 4.1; 152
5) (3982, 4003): -4.4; 232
